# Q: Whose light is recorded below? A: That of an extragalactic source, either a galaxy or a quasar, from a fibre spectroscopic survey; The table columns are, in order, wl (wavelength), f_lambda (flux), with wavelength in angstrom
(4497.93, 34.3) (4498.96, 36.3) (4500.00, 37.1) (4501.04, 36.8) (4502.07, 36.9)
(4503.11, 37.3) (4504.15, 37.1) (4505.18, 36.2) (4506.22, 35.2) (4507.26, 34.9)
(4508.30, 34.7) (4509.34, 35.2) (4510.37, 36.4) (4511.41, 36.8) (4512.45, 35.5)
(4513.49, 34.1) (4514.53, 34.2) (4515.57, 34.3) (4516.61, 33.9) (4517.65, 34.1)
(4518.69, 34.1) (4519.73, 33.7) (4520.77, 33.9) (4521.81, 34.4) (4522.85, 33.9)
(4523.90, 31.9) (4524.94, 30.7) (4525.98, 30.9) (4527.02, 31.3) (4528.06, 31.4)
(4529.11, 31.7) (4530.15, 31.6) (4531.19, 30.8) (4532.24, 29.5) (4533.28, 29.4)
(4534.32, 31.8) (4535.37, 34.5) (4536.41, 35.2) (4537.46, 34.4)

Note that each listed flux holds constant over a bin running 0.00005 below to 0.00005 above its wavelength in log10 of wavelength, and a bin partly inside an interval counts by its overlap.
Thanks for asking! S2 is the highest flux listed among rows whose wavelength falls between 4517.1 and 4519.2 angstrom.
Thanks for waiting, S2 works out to 34.1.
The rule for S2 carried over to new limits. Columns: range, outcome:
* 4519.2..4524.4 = 34.4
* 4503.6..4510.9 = 37.1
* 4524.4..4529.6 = 31.7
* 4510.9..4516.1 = 36.8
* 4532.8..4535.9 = 34.5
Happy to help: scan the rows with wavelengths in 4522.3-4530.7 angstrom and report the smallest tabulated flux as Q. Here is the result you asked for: 30.7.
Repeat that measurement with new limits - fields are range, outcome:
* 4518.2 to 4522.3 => 33.7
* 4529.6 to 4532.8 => 29.5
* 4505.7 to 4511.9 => 34.7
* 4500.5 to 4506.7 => 35.2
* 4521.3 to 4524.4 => 31.9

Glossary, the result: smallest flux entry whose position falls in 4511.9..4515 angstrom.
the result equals 34.1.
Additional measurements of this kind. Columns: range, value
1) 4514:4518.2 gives 33.9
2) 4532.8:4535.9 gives 29.4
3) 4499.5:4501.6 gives 36.8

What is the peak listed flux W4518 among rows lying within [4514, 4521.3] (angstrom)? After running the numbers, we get 34.3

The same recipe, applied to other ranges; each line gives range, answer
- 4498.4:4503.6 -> 37.3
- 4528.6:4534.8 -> 31.8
